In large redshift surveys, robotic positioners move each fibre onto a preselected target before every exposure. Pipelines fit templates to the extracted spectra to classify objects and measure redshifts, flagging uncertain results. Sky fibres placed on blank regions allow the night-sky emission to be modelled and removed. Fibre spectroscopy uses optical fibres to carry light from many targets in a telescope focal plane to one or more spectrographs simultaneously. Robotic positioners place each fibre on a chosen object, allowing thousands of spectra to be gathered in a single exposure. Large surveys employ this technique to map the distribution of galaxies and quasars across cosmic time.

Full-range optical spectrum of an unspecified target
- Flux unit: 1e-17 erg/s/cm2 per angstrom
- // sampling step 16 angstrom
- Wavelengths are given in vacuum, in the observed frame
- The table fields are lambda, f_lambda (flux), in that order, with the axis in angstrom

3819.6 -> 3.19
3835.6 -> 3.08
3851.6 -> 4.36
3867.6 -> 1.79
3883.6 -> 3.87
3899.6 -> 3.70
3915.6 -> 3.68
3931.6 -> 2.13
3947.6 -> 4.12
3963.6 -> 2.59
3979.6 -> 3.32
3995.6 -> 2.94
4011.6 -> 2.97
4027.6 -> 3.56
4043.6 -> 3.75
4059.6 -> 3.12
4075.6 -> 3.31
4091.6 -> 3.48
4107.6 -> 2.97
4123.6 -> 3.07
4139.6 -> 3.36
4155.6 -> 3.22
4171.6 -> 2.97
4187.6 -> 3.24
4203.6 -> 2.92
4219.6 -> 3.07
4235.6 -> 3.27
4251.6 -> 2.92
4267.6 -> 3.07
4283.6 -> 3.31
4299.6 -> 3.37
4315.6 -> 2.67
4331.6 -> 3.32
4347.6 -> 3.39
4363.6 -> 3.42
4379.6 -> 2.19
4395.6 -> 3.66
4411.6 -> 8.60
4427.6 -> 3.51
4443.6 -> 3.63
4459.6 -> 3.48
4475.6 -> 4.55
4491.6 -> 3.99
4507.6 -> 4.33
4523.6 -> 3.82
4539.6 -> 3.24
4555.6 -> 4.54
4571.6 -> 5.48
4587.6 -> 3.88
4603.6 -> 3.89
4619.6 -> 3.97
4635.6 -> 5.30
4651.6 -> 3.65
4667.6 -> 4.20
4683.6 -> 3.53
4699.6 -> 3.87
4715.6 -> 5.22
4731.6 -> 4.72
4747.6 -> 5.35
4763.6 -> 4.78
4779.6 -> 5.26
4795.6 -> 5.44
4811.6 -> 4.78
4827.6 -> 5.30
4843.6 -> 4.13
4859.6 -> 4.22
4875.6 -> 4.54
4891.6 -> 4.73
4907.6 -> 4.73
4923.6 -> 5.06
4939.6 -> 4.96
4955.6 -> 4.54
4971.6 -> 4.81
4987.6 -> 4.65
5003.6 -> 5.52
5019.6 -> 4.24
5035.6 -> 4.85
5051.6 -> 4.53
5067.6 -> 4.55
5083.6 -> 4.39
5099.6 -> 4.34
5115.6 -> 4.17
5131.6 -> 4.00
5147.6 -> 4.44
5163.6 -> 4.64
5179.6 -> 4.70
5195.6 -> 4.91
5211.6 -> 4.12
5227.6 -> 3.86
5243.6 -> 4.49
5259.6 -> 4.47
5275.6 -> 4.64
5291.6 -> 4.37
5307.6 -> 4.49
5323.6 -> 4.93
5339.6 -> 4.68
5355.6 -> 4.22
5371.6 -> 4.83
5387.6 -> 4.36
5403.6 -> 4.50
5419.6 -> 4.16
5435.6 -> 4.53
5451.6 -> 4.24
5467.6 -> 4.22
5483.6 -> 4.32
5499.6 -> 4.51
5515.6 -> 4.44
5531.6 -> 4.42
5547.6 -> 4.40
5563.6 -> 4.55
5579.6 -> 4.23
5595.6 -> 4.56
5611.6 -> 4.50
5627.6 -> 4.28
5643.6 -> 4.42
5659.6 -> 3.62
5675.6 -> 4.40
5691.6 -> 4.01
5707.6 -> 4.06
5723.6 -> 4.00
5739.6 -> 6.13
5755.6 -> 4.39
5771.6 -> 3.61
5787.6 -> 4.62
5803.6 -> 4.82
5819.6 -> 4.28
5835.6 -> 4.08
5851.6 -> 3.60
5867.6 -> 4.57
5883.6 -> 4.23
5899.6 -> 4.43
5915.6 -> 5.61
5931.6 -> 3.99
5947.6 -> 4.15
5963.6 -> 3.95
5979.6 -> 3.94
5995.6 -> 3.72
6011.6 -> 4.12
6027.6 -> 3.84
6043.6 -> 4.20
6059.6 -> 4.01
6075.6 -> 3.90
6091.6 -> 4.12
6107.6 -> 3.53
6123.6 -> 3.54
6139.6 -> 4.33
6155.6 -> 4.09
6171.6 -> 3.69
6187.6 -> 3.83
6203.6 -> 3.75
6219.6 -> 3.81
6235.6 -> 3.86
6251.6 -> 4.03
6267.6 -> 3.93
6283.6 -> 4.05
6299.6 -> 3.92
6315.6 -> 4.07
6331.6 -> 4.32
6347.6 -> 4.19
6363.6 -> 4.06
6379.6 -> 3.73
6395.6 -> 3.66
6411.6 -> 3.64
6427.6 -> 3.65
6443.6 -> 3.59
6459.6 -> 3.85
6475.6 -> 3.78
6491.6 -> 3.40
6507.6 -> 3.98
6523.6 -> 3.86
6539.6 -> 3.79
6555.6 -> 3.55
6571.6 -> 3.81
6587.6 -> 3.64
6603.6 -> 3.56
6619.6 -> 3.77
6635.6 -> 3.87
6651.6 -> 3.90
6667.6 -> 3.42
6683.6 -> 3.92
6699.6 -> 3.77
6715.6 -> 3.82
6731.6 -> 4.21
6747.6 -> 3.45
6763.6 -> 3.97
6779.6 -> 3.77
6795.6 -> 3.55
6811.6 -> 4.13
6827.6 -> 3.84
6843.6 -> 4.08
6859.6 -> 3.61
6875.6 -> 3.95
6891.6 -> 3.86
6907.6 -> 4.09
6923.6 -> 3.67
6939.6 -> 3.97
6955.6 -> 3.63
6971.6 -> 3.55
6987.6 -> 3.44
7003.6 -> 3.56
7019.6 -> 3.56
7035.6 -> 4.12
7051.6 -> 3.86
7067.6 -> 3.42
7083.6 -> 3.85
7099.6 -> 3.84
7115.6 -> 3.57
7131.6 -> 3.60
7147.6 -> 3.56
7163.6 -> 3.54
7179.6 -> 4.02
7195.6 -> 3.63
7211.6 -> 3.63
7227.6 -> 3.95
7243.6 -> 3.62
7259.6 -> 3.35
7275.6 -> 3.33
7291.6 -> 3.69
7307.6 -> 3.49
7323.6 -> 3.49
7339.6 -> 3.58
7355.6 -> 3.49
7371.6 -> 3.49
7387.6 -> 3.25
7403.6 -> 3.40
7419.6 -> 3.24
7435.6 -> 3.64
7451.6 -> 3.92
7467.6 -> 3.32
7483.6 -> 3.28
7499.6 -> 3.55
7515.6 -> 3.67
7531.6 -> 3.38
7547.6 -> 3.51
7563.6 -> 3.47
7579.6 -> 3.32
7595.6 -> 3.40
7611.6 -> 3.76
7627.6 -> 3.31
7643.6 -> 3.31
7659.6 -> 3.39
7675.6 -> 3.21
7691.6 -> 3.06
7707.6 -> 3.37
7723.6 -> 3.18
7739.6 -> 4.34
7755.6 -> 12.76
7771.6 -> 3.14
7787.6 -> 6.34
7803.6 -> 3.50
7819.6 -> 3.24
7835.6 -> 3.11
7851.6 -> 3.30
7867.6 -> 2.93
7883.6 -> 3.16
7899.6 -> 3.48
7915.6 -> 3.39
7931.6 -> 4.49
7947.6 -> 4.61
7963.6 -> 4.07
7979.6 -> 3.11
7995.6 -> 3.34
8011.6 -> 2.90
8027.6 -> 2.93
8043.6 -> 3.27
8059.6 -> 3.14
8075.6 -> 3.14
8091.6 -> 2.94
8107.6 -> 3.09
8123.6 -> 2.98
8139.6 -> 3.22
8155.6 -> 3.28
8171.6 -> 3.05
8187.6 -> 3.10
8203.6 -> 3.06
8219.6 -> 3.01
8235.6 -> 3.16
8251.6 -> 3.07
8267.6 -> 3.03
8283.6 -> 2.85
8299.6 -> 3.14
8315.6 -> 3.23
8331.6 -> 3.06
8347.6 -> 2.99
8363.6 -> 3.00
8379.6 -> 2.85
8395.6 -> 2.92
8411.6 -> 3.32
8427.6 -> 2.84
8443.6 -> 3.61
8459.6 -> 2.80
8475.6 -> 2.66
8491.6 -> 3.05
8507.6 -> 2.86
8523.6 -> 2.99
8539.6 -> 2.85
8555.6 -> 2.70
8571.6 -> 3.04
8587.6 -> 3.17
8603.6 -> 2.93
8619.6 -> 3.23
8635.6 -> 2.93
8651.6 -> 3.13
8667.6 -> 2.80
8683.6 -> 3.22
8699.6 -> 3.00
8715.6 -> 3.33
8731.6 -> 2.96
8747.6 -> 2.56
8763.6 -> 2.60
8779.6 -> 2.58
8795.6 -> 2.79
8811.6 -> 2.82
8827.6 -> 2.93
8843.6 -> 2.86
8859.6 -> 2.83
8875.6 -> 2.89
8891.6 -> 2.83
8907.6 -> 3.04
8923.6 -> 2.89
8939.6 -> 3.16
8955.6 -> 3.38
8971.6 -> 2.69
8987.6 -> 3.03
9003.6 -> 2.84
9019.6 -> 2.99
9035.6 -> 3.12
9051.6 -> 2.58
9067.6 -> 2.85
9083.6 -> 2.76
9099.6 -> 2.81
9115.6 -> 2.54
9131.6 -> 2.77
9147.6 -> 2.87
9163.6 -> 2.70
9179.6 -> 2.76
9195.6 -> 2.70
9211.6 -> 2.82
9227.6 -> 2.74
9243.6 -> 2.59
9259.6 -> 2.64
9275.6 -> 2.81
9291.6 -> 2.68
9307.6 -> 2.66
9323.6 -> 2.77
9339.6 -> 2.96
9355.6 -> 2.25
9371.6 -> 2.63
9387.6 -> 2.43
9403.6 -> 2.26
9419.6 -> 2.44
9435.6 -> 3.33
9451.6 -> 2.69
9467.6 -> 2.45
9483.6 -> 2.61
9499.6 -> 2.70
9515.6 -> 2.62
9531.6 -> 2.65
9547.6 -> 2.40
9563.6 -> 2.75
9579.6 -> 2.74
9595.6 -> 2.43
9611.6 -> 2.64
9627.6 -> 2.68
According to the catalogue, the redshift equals 0.18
